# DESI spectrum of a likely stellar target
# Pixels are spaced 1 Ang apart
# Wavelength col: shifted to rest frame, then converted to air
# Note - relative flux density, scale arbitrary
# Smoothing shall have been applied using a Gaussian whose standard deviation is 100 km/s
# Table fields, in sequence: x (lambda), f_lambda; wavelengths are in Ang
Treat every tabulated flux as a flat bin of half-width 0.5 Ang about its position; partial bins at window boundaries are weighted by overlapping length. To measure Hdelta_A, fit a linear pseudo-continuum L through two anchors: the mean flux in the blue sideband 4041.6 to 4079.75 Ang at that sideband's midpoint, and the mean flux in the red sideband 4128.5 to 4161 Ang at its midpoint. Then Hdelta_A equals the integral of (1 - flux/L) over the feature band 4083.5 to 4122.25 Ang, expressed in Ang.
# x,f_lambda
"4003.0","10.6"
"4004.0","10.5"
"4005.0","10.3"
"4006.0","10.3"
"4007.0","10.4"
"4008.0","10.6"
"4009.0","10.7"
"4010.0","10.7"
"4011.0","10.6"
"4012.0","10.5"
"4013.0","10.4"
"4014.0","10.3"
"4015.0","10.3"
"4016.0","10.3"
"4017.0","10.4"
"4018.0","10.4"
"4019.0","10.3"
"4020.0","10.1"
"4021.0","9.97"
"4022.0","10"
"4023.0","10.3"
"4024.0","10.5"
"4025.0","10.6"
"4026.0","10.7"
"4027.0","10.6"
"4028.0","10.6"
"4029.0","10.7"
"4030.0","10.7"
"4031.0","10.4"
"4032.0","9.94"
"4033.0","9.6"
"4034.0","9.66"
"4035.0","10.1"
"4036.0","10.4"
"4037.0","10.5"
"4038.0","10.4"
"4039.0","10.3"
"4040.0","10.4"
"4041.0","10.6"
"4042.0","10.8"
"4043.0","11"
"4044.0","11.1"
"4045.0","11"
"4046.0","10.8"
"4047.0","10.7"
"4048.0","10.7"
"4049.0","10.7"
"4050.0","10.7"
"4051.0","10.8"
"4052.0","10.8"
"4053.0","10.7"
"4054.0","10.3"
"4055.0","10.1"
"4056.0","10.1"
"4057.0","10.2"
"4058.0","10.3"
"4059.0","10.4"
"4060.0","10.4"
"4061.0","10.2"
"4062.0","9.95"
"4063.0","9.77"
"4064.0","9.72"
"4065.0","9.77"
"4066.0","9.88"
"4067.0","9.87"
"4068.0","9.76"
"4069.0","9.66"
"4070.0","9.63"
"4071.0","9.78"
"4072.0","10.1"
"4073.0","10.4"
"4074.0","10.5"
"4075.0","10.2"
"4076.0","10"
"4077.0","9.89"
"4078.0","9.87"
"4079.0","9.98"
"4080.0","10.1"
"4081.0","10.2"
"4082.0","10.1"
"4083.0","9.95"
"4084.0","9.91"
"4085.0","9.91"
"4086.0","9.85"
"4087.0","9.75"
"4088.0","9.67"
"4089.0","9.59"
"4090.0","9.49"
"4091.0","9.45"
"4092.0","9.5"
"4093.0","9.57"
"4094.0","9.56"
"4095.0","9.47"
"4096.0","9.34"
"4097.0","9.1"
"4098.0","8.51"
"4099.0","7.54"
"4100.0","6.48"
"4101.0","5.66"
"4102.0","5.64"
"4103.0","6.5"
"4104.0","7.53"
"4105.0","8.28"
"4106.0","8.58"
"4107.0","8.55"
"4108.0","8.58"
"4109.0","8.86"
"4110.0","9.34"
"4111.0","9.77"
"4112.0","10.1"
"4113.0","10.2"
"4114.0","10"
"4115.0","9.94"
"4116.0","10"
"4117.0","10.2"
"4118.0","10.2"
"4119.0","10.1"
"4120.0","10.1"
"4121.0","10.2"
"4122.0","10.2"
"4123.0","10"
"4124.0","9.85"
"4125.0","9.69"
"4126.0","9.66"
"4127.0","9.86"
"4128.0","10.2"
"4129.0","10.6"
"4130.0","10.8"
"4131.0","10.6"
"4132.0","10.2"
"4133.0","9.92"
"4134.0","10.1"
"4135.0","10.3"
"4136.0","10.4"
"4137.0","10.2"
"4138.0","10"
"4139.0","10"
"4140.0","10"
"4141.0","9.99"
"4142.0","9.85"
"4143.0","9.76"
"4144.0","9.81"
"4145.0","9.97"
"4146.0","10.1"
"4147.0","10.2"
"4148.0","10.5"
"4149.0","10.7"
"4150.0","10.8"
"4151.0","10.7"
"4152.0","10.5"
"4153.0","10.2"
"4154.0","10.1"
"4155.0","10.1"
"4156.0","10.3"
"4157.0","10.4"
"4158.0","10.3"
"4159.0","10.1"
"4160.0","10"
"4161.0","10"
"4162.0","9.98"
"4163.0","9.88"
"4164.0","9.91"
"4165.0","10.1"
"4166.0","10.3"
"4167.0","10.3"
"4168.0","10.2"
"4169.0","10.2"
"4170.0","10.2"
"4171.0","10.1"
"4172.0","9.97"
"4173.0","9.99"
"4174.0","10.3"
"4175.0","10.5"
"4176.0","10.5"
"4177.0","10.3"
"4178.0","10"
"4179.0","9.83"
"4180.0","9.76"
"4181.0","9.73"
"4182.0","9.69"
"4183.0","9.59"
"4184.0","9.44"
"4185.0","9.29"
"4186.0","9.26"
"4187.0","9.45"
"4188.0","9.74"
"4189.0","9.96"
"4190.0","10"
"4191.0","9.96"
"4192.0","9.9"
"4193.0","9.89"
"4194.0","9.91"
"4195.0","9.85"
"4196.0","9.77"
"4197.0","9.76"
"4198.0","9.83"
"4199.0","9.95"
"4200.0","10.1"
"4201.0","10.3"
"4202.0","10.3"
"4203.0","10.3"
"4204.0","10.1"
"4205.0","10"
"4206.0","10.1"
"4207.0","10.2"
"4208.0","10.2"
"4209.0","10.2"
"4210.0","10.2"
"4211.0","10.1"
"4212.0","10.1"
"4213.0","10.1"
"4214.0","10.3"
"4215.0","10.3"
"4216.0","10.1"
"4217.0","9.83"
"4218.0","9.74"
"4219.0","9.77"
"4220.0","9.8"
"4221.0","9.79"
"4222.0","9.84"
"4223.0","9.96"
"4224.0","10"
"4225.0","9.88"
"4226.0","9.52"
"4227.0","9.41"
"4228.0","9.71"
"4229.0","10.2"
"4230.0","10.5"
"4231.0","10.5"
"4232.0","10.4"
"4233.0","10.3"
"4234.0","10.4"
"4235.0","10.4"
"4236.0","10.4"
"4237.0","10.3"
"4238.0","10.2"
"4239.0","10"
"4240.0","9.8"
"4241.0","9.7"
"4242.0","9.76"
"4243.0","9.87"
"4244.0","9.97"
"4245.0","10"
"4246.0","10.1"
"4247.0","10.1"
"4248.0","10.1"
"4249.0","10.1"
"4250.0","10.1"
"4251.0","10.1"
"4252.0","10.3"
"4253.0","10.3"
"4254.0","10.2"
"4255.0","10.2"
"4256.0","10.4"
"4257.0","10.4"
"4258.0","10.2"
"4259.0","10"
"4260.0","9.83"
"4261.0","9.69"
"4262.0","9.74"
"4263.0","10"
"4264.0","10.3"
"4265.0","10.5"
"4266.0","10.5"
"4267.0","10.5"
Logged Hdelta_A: 4.4 Ang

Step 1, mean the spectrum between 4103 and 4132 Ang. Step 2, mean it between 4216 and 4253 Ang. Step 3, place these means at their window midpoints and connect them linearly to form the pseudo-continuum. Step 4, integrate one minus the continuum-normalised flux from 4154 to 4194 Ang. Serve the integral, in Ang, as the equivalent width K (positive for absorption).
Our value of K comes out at -0.6 Ang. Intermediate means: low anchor 9.67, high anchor 10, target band 9.99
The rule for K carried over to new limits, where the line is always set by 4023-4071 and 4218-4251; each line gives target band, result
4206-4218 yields -0.1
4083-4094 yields 0.6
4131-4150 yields 0.1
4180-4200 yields 0.7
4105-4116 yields 0.9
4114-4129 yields 0.3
